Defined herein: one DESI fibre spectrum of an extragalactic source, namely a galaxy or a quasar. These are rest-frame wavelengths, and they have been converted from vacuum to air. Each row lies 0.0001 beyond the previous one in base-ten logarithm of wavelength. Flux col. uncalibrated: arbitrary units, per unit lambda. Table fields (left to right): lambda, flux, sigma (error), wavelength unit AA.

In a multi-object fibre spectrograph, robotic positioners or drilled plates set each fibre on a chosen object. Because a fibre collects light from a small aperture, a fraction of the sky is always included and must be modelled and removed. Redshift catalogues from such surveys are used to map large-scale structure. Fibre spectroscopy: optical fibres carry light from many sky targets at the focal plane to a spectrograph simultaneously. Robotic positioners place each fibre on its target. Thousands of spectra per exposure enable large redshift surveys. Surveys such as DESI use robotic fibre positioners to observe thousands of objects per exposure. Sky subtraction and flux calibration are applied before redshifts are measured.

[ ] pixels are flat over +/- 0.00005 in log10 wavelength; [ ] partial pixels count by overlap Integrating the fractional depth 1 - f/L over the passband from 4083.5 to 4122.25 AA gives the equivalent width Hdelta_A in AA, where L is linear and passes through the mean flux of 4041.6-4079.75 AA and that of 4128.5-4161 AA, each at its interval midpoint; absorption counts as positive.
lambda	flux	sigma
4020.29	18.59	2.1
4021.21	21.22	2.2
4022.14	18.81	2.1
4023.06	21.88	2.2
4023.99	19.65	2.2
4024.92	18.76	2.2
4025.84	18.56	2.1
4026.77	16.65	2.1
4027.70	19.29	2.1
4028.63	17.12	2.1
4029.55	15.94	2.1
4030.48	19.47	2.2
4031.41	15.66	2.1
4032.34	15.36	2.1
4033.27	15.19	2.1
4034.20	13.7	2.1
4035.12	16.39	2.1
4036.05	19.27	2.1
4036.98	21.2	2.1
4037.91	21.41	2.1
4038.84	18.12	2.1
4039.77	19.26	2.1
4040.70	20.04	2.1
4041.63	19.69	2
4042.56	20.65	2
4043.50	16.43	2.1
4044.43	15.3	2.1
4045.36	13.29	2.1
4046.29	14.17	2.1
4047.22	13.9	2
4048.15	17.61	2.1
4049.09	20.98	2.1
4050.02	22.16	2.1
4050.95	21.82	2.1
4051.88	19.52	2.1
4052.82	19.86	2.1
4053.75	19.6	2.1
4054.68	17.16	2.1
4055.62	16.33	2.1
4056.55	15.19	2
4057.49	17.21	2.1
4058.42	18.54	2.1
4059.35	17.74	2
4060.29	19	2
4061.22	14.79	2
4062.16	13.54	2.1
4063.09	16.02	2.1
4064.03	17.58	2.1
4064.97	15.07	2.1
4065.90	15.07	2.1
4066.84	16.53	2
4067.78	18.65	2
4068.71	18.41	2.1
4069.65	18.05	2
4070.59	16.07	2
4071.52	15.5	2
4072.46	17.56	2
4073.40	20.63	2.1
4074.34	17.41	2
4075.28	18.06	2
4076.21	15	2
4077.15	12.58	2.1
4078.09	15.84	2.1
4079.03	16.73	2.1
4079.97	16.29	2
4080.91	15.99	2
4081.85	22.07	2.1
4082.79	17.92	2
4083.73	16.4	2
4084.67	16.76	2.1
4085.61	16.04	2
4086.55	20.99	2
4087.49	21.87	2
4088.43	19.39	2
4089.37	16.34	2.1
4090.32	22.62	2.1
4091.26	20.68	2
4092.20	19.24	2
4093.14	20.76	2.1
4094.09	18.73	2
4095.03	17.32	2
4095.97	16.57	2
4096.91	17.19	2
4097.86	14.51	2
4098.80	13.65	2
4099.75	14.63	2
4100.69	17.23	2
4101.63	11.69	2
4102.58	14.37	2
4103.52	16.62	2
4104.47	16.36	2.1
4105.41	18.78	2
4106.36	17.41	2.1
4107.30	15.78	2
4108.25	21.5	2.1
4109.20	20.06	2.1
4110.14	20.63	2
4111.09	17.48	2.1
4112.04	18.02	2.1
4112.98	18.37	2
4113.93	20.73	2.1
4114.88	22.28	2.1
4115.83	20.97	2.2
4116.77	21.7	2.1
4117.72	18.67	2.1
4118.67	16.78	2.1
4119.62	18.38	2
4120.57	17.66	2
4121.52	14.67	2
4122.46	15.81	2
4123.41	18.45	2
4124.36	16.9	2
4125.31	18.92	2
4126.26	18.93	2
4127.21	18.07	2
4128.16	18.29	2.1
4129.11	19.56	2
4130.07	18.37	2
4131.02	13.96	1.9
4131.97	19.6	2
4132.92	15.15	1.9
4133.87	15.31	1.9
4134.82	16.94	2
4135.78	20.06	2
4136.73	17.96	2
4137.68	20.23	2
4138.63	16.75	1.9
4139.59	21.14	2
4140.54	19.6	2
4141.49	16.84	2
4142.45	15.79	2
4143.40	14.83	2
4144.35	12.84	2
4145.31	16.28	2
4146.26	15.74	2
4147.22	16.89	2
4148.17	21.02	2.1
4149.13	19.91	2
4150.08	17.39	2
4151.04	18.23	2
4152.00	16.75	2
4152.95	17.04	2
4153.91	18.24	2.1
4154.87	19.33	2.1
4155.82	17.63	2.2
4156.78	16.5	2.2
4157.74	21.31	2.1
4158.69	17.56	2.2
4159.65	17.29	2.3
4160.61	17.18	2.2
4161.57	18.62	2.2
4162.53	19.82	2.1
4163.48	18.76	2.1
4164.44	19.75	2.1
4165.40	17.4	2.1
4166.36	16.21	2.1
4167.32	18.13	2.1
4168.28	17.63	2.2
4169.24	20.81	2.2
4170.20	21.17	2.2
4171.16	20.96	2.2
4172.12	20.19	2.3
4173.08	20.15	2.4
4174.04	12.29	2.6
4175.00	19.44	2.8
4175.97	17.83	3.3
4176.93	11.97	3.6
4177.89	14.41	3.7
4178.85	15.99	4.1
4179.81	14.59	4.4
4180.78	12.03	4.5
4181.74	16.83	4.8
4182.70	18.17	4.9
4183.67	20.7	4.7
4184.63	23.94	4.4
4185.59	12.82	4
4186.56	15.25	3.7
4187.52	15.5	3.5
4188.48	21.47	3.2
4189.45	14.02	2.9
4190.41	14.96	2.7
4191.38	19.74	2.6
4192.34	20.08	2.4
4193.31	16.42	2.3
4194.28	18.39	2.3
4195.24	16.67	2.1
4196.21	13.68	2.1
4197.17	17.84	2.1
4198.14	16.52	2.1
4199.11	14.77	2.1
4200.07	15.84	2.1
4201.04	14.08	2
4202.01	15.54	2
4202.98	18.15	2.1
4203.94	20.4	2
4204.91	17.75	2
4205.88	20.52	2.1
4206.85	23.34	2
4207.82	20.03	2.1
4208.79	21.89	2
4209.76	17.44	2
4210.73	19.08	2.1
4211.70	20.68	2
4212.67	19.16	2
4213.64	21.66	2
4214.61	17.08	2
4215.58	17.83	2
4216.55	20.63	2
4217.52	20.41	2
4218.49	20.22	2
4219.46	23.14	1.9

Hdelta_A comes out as -1.4 AA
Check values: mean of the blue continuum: 17.2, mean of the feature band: 18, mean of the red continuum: 17.6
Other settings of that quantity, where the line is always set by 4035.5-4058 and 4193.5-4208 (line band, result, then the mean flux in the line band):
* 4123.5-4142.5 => -0.1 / 18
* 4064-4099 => 1.1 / 17.6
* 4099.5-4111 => 0.5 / 17.2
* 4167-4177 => -0.5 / 18.5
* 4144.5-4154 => 0.1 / 17.5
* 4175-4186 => 0.7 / 16.5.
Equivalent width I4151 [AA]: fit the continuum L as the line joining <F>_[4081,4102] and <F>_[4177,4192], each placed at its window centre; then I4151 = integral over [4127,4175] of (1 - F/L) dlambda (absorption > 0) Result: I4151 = -2.6 AA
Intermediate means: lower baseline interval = 17.8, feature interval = 18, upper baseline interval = 16.6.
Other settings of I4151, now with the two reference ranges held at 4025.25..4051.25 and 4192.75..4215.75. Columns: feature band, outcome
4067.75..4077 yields 0.3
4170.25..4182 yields 1.0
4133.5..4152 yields 0.5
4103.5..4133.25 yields -0.6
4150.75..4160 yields 0.0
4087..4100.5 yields -0.1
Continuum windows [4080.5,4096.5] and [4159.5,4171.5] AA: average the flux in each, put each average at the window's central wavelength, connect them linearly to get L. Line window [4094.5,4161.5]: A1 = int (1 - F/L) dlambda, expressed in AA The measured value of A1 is 4.1 AA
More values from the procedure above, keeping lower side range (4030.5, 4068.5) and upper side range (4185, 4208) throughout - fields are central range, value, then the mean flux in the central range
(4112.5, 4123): -0.81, 18.7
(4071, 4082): 0.40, 16.8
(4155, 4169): -0.73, 18.2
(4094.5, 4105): 1.15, 15.5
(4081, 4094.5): -1.35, 19.2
